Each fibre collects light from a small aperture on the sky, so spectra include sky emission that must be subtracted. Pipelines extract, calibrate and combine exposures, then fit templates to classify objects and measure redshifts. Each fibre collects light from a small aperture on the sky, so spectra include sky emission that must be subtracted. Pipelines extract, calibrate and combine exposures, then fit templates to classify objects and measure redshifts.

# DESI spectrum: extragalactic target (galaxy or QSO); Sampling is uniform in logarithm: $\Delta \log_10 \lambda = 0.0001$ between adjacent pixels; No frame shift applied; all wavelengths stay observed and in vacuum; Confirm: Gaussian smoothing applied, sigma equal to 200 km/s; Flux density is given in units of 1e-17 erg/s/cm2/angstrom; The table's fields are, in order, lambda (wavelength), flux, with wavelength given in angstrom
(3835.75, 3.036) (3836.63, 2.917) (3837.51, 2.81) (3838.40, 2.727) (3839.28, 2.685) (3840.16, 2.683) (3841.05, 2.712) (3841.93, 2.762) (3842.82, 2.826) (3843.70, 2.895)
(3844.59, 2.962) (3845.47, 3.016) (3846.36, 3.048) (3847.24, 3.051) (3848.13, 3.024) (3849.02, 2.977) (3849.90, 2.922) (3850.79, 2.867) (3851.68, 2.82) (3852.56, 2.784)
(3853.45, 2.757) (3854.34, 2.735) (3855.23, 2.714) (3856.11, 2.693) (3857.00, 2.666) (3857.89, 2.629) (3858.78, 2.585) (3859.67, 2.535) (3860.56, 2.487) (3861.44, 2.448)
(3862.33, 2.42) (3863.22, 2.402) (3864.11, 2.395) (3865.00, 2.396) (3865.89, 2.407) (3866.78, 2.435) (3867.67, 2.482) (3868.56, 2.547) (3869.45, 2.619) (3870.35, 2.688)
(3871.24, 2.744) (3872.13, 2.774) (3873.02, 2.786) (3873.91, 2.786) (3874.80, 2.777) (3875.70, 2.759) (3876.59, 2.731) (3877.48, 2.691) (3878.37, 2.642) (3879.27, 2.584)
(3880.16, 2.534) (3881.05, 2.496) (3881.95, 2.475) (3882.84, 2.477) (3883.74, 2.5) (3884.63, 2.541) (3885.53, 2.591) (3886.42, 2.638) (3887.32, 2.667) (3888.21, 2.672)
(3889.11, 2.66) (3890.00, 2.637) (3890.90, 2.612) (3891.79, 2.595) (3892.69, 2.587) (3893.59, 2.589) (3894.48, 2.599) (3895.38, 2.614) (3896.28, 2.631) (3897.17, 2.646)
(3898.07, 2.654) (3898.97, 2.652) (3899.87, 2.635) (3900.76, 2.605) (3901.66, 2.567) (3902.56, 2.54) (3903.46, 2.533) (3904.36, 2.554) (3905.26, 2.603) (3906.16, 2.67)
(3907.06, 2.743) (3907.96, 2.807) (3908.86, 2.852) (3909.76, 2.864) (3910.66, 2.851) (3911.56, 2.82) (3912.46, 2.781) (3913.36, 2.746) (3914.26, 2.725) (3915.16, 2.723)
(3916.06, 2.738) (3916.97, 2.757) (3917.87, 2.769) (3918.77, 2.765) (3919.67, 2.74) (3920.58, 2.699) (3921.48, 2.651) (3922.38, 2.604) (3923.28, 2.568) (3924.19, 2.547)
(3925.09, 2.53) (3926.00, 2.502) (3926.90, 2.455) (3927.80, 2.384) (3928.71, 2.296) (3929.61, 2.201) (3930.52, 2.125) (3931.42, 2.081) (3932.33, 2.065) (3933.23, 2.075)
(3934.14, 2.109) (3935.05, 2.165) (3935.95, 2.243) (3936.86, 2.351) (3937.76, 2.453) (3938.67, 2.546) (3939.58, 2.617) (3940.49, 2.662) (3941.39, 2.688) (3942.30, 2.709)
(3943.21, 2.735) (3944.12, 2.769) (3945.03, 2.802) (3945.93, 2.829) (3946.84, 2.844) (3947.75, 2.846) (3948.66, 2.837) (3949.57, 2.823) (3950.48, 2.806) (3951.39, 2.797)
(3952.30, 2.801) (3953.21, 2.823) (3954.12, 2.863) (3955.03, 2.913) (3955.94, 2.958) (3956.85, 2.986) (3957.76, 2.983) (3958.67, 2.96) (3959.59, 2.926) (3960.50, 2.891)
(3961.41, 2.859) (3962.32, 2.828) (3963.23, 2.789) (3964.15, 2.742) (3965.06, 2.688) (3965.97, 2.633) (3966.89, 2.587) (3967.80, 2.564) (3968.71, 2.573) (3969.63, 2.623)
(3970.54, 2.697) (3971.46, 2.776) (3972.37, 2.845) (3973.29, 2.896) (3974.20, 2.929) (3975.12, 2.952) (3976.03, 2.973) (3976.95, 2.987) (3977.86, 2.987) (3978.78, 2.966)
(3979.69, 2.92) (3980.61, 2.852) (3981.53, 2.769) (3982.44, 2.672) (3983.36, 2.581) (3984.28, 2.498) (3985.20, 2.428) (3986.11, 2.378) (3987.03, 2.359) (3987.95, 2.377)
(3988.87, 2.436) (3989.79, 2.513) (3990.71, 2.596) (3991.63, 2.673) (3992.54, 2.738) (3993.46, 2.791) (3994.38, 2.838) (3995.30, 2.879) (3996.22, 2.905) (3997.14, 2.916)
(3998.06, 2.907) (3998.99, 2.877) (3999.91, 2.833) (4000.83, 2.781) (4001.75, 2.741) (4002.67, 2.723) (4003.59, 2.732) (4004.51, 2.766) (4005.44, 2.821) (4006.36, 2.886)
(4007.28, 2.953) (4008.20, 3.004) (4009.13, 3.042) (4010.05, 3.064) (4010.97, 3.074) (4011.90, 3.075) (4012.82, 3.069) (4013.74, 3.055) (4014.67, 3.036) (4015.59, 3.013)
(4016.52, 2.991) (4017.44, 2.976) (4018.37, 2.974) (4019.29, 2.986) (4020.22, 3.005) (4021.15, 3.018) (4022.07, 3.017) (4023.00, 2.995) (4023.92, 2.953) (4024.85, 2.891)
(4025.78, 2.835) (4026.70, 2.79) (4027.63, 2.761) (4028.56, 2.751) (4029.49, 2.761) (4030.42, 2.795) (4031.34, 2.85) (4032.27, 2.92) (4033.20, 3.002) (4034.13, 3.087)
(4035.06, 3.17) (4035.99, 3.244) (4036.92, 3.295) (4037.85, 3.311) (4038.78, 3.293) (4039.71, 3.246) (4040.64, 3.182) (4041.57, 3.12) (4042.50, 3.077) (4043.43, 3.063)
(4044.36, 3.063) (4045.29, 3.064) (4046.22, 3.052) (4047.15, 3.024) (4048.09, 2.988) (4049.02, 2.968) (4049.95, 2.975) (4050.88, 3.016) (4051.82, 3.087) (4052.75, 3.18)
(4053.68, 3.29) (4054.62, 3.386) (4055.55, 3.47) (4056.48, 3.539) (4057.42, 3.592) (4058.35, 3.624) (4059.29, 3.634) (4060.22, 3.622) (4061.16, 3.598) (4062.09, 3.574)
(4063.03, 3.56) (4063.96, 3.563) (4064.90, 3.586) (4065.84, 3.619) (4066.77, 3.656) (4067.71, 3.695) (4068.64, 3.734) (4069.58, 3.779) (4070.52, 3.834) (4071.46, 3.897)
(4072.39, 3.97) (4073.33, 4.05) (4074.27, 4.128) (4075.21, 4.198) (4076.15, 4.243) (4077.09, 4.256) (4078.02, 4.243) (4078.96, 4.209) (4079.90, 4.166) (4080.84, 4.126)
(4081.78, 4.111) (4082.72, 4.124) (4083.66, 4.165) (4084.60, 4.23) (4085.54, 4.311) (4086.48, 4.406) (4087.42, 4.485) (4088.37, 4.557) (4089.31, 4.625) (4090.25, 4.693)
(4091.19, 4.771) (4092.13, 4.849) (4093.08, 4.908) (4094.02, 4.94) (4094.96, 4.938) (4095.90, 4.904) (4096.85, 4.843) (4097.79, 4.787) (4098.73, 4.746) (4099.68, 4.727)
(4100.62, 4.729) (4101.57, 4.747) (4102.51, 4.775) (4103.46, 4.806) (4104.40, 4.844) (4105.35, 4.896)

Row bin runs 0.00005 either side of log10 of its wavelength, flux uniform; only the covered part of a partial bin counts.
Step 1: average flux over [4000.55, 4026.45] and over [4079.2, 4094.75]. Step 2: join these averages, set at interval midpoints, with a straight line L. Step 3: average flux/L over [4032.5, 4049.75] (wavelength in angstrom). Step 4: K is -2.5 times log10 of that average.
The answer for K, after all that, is 0.129 mag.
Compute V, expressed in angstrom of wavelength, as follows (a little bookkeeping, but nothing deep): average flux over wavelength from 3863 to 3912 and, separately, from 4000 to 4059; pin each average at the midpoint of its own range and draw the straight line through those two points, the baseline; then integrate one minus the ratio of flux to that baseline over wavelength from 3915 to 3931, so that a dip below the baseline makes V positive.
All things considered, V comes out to 1.0 angstrom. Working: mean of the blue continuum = 2.63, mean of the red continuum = 3.04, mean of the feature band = 2.55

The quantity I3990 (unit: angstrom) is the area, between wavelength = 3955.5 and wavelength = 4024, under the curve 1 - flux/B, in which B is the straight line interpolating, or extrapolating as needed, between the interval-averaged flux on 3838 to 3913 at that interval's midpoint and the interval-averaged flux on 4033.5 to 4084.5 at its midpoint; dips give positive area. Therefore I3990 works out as 8.4 angstrom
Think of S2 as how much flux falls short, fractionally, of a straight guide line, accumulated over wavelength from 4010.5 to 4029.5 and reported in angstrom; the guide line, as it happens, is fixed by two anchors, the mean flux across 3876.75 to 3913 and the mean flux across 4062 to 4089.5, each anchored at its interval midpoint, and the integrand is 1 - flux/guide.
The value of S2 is 3.4 angstrom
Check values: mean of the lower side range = 2.64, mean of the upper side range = 4.04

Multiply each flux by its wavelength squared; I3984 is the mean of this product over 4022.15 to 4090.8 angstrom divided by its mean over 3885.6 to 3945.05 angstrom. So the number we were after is 1.47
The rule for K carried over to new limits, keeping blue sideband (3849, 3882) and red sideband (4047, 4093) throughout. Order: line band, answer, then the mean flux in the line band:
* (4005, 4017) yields 0.17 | 3.01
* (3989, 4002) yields 0.22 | 2.78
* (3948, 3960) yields 0.10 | 2.88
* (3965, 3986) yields 0.20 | 2.75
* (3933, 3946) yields 0.22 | 2.52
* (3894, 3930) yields 0.11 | 2.64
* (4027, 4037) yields 0.23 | 2.95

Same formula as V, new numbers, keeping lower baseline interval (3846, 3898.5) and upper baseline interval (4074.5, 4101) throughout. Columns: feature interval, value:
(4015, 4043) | 6.9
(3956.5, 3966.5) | 1.7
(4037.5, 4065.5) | 6.0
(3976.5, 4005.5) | 7.5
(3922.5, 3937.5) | 4.0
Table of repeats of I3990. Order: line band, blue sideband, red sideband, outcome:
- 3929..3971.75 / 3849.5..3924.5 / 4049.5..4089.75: 5.8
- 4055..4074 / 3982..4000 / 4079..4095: 1.7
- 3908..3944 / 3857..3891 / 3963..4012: 1.6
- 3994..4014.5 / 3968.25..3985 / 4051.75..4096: 1.6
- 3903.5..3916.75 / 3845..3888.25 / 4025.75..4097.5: 0.7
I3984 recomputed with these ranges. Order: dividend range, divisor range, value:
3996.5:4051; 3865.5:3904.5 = 1.22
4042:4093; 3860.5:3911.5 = 1.59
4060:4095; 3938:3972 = 1.59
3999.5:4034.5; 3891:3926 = 1.16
